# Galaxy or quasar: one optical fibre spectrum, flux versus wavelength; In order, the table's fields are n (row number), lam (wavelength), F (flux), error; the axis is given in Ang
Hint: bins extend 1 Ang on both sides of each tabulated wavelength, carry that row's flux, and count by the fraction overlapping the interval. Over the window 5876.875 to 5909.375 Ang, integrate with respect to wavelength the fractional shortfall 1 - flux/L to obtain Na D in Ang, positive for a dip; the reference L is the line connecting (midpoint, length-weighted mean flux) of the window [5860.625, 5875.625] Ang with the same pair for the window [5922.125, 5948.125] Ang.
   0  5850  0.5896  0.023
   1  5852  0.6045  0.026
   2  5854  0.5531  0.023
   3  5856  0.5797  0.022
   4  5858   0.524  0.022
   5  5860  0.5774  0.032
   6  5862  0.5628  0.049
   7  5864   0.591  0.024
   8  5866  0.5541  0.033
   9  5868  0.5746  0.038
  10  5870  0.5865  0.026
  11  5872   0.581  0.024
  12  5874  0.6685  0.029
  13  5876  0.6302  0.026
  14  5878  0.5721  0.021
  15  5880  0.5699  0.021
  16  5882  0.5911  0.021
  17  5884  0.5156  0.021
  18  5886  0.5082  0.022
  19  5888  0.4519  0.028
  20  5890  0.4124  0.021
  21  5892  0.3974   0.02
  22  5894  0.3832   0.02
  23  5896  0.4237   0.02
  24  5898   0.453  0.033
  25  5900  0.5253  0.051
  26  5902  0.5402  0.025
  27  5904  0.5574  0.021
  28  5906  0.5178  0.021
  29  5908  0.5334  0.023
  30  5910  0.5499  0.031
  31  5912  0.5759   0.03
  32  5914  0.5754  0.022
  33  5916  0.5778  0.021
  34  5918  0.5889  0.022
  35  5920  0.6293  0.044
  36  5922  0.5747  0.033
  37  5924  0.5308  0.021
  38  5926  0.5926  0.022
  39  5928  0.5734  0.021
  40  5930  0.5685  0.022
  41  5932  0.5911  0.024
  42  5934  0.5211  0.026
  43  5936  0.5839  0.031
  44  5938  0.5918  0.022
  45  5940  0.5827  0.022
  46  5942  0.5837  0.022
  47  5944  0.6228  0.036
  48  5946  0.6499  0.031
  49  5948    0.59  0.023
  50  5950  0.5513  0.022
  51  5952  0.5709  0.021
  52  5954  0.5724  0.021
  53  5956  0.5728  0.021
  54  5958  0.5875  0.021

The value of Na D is 4.93 Ang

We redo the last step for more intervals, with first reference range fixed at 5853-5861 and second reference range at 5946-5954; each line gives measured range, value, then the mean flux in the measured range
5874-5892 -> 1.05 Ang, 0.532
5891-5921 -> 2.56 Ang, 0.522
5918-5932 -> -0.12 Ang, 0.58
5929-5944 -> -0.01 Ang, 0.578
